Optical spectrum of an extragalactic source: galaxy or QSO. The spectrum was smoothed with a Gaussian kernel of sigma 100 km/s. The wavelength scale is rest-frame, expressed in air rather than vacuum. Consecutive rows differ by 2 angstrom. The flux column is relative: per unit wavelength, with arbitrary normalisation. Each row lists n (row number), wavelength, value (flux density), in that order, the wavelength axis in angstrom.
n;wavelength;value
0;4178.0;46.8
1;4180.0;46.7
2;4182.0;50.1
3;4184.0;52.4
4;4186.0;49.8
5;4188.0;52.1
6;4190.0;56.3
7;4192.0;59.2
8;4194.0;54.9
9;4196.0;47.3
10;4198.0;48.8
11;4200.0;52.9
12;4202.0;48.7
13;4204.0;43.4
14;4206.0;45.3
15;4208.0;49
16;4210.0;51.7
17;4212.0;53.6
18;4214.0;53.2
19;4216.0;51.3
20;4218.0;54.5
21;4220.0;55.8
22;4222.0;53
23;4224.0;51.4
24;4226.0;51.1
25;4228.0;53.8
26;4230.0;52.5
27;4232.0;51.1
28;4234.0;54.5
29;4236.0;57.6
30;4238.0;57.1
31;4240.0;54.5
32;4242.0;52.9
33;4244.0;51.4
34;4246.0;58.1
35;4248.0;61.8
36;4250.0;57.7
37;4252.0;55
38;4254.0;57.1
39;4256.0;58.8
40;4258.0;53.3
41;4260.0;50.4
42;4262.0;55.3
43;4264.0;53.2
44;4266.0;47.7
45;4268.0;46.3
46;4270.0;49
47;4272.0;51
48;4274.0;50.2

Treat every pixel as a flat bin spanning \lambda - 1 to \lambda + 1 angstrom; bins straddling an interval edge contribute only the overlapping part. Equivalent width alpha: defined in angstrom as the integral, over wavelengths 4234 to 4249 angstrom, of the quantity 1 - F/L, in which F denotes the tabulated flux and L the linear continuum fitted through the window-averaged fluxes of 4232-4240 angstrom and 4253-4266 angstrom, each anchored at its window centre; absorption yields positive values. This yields -0.25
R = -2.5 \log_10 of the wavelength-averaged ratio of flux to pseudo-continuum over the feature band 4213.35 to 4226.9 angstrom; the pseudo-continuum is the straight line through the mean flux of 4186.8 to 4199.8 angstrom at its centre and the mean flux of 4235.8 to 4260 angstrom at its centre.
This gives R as 0.03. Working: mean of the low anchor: 53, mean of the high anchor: 56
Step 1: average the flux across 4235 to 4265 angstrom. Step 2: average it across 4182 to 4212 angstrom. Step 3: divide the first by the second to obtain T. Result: 1.09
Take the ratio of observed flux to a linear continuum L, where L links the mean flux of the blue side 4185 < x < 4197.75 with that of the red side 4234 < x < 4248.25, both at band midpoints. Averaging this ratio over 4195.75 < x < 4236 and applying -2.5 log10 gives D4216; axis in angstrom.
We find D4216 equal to 0.06 mag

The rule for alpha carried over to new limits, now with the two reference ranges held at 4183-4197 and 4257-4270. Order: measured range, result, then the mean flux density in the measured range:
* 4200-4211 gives 1.0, 48.1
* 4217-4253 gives -2.0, 54.7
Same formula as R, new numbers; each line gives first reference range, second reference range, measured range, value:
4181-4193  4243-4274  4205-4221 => 0.03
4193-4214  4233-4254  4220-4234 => 0.02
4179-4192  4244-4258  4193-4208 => 0.09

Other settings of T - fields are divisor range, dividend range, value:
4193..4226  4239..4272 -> 1.06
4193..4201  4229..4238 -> 1.06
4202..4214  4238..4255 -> 1.15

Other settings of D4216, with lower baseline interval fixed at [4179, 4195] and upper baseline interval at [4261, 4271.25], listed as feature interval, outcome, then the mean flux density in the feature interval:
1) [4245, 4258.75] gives -0.135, 57.5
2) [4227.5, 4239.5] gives -0.065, 54.5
